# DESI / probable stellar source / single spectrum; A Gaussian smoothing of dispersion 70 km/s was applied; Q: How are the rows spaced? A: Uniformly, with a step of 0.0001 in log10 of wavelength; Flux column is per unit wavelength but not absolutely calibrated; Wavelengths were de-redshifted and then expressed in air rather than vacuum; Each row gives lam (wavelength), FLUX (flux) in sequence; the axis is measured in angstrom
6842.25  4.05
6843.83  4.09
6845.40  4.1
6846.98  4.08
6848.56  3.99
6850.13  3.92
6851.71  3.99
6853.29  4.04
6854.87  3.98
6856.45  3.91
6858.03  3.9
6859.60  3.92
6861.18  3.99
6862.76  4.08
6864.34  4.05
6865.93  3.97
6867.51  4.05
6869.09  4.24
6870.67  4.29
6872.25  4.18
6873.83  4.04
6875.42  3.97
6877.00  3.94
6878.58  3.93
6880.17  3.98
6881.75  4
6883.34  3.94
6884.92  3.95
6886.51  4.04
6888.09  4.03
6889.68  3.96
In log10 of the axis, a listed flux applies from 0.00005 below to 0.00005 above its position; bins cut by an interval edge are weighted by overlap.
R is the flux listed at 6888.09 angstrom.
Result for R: 4.03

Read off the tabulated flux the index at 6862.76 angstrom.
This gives 4.08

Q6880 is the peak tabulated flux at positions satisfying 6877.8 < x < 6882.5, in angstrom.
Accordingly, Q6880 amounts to 4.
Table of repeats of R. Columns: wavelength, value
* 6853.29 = 4.04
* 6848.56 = 3.99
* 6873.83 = 4.04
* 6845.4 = 4.1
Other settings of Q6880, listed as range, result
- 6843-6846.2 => 4.1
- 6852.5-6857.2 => 4.04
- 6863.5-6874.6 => 4.29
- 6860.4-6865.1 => 4.08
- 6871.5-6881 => 4.18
